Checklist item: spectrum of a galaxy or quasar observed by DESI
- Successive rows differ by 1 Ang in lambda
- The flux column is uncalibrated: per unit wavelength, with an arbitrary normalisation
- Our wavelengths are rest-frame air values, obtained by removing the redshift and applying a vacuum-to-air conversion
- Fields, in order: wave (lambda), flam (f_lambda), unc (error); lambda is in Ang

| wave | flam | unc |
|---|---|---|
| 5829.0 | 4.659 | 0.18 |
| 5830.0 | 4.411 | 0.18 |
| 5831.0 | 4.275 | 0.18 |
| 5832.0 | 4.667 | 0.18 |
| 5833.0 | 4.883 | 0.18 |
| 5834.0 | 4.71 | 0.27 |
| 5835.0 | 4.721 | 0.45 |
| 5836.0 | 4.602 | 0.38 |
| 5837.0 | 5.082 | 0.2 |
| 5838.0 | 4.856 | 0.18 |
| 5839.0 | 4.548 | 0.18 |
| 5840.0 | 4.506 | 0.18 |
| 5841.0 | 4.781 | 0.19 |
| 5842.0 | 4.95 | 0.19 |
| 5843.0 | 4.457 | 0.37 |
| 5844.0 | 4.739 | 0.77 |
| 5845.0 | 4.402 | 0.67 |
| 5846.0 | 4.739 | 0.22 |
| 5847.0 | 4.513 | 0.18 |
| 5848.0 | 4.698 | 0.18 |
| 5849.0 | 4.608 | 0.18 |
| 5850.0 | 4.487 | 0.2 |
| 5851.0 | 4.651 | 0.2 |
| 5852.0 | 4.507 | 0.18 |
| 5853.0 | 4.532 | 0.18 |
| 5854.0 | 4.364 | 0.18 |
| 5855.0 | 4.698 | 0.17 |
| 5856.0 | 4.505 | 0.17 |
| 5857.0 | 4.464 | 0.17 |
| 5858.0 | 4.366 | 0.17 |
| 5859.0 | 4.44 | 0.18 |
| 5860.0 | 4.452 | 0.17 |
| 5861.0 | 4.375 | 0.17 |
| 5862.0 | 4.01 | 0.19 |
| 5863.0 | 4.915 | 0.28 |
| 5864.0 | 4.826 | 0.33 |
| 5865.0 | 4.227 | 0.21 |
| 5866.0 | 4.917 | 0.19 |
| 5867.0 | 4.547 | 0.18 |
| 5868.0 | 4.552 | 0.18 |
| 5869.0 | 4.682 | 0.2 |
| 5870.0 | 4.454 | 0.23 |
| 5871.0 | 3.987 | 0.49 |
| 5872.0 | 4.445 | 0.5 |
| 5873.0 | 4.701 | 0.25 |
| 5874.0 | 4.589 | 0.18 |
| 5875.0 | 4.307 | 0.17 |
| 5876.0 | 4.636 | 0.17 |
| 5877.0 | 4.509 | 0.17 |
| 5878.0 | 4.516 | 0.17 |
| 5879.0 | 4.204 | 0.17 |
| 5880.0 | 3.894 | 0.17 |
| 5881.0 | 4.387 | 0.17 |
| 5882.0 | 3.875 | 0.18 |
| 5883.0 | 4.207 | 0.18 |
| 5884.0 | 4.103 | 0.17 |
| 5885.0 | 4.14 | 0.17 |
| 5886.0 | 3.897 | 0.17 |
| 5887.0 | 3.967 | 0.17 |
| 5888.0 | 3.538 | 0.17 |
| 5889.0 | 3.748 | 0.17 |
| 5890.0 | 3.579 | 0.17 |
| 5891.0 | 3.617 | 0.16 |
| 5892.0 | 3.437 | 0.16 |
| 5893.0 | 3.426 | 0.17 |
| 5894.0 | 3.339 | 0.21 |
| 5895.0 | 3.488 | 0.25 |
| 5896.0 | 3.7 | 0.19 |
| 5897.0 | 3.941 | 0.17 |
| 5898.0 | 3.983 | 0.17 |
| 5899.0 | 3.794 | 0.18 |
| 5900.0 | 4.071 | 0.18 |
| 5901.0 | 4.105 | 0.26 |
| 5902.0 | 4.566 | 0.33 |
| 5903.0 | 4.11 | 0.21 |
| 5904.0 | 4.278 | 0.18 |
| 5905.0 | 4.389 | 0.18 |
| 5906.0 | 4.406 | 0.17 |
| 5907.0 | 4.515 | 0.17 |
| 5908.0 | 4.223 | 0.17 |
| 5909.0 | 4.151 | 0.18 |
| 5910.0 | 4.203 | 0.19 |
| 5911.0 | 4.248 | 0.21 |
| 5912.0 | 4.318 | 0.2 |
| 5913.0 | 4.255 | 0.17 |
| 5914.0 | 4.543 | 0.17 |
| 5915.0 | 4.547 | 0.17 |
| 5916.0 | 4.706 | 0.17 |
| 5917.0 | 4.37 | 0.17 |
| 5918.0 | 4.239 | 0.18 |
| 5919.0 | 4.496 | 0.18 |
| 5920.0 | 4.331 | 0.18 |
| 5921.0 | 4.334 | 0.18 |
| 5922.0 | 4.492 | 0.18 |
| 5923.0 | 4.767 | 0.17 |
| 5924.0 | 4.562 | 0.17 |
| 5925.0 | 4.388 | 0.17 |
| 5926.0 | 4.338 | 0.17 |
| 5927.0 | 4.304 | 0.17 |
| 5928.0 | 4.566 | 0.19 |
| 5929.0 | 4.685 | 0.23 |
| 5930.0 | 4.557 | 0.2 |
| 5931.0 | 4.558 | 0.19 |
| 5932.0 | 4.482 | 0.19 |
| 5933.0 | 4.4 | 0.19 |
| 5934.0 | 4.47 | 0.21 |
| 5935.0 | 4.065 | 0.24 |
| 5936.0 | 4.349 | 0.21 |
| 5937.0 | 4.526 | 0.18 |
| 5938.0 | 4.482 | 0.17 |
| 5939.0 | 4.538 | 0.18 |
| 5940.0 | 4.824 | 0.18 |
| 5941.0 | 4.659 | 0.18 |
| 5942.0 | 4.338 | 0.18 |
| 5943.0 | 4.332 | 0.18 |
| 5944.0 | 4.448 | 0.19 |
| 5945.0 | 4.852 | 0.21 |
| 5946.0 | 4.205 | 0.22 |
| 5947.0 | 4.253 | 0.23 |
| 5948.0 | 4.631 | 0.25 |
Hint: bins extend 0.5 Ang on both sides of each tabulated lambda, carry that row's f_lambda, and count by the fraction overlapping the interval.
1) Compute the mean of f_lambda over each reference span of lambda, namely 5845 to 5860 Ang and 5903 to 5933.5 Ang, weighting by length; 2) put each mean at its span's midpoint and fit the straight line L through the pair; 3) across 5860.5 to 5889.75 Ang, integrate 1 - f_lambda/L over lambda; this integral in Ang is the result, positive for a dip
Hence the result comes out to 1.20 Ang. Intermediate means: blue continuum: 4.53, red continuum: 4.42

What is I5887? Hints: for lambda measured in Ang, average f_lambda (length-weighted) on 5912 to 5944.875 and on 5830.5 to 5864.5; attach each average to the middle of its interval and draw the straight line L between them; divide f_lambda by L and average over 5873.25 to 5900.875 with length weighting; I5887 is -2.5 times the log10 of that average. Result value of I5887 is 0.15 mag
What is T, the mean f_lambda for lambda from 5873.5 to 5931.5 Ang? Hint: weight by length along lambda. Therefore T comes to 4.2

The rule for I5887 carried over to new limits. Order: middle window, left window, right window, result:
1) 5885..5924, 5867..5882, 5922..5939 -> 0.083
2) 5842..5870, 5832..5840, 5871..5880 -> 0.009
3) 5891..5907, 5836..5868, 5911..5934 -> 0.144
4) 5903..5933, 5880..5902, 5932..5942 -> -0.052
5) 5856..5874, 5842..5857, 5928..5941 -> 0.016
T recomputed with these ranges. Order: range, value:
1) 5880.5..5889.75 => 3.97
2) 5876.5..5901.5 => 3.9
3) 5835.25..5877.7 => 4.56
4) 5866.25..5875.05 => 4.49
